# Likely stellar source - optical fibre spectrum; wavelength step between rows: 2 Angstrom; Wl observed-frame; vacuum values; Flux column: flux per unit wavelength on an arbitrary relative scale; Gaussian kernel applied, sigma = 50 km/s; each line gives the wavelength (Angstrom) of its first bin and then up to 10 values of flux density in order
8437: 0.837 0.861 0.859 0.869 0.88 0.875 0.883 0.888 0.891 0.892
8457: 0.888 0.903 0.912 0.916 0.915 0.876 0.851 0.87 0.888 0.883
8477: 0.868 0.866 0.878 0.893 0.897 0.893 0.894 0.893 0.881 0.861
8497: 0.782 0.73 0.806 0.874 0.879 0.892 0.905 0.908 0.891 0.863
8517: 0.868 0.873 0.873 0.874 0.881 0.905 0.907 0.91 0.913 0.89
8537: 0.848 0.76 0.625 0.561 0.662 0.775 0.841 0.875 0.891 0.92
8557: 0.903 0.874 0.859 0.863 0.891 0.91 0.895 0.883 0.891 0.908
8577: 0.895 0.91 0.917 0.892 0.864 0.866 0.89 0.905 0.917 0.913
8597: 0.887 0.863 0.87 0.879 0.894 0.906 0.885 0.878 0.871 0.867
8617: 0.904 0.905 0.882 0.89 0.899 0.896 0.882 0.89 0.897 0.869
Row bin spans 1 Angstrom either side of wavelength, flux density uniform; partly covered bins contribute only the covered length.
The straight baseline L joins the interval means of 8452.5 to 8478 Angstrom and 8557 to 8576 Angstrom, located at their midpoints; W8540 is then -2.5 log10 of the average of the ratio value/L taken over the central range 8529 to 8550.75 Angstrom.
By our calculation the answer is 0.129 mag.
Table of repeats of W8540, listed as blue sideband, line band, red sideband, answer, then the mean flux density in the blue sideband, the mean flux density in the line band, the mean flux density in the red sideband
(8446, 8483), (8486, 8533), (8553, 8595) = 0.020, 0.886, 0.872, 0.893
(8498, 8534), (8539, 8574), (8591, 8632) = 0.067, 0.875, 0.829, 0.889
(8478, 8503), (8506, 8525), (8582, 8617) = -0.024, 0.857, 0.883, 0.886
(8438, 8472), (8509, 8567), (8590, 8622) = 0.048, 0.884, 0.849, 0.889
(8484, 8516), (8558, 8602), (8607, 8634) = -0.010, 0.866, 0.889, 0.889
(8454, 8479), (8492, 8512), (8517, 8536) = 0.047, 0.888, 0.852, 0.891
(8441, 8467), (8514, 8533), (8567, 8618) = 0.006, 0.891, 0.885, 0.89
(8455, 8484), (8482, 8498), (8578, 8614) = 0.016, 0.886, 0.874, 0.889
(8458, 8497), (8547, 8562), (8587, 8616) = 0.015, 0.884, 0.873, 0.887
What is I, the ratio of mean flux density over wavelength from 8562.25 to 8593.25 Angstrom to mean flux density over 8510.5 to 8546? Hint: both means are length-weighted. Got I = 1.07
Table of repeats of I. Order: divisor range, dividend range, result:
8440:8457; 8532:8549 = 0.86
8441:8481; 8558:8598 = 1.01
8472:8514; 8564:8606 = 1.03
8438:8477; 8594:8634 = 1.00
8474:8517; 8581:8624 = 1.02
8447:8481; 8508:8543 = 0.97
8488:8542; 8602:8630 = 1.03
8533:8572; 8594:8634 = 1.07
